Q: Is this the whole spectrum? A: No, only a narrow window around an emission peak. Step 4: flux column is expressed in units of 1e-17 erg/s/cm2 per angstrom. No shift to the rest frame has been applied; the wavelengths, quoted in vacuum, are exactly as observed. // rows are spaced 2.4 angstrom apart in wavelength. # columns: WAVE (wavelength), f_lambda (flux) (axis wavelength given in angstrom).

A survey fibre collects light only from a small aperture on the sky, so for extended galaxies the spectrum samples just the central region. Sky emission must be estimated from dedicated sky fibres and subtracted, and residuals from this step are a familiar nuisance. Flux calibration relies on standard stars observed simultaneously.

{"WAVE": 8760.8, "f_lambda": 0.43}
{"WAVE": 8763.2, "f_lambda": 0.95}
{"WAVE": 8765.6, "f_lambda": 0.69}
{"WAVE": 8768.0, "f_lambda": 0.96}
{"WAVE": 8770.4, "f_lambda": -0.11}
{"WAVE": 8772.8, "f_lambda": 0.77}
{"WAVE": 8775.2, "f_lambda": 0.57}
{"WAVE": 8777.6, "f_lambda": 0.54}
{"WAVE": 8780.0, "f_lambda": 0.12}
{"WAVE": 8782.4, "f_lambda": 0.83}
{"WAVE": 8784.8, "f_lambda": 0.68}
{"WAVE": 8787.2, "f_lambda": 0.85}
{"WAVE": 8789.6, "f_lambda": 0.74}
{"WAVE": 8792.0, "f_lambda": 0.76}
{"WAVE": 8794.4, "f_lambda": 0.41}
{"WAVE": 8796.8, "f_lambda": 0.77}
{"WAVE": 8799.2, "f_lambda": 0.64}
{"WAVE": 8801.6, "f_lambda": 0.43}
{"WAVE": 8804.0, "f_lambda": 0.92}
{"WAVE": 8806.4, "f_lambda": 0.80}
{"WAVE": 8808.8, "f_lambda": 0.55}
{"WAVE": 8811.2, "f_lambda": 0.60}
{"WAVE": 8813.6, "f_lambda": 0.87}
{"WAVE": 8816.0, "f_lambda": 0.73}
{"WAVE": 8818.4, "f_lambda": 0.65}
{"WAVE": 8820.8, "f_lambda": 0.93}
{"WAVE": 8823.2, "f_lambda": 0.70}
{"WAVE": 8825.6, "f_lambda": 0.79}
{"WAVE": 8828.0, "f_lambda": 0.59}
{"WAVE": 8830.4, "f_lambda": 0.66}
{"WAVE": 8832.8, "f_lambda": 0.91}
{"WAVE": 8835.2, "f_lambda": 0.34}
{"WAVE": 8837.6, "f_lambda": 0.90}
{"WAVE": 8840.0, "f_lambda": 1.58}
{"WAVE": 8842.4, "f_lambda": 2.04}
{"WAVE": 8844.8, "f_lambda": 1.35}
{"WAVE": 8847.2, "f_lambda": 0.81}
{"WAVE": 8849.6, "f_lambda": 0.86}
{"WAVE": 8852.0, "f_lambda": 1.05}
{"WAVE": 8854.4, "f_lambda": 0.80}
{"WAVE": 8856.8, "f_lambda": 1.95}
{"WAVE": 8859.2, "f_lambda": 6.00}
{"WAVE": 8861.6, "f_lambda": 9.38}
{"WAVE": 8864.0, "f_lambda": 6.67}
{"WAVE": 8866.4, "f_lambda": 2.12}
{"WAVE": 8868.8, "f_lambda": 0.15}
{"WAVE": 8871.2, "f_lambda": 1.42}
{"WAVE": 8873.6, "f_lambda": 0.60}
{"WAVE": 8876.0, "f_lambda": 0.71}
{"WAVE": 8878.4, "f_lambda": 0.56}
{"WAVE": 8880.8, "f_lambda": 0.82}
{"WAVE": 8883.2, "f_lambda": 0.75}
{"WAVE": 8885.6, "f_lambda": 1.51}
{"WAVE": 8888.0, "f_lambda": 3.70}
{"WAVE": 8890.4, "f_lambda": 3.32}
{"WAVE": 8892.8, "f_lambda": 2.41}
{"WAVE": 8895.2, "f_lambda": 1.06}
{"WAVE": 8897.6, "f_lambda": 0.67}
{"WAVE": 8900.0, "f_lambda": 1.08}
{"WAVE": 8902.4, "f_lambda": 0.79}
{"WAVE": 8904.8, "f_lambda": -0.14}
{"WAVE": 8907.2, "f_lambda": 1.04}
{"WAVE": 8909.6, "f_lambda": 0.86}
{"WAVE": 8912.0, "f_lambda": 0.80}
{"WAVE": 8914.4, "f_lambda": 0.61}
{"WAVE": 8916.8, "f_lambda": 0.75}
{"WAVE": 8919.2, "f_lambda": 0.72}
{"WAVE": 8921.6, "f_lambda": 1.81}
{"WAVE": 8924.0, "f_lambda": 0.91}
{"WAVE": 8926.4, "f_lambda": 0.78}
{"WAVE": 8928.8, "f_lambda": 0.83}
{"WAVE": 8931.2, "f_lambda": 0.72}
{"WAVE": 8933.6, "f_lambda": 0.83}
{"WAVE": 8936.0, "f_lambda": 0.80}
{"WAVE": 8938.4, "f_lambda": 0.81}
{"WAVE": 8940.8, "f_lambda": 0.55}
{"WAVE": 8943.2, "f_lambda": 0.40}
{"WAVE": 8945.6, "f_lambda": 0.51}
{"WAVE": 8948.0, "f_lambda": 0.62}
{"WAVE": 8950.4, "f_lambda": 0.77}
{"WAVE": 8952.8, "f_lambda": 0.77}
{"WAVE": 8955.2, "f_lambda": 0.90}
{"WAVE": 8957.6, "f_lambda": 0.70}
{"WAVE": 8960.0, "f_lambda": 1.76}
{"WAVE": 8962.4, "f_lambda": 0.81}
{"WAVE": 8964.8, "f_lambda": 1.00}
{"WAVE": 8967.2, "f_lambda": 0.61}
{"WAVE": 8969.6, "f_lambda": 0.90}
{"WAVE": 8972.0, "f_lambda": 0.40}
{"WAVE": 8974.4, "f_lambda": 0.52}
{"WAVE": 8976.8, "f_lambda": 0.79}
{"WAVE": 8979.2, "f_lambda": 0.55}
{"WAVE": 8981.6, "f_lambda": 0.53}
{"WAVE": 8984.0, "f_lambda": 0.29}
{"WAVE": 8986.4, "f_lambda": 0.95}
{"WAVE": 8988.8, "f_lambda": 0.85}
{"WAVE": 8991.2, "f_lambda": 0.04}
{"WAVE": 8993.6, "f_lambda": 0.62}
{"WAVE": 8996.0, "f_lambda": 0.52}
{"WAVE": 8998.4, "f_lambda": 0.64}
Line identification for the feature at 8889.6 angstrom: [N II]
